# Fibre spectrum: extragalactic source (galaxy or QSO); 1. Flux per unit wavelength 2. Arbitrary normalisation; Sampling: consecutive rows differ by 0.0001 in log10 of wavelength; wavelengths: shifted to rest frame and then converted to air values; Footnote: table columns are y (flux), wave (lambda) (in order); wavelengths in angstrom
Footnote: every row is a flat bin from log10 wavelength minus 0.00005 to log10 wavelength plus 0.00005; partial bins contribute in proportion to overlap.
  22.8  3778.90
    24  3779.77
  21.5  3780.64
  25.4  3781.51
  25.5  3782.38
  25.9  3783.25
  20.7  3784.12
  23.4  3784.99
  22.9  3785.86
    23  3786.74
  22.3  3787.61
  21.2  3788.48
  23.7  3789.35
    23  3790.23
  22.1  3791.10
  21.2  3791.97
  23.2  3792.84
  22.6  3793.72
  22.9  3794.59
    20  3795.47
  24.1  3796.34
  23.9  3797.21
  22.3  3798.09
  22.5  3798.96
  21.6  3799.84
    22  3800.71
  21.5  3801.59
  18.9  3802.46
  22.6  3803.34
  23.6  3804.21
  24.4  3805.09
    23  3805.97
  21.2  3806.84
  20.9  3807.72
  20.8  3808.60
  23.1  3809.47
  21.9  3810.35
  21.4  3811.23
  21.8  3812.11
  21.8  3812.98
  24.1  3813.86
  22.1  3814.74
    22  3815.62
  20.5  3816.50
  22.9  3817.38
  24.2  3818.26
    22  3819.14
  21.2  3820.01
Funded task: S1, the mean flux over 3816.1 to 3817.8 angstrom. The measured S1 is 21.7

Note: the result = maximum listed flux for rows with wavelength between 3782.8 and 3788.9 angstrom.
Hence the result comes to 25.9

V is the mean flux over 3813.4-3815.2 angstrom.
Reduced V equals 23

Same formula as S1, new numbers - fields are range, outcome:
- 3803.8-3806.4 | 23.6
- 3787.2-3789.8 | 22.4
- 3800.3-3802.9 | 20.8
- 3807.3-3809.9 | 21.6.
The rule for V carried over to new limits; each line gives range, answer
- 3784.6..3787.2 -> 23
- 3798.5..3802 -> 21.9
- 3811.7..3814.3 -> 22.6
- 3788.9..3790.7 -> 23.3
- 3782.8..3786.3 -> 23.2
